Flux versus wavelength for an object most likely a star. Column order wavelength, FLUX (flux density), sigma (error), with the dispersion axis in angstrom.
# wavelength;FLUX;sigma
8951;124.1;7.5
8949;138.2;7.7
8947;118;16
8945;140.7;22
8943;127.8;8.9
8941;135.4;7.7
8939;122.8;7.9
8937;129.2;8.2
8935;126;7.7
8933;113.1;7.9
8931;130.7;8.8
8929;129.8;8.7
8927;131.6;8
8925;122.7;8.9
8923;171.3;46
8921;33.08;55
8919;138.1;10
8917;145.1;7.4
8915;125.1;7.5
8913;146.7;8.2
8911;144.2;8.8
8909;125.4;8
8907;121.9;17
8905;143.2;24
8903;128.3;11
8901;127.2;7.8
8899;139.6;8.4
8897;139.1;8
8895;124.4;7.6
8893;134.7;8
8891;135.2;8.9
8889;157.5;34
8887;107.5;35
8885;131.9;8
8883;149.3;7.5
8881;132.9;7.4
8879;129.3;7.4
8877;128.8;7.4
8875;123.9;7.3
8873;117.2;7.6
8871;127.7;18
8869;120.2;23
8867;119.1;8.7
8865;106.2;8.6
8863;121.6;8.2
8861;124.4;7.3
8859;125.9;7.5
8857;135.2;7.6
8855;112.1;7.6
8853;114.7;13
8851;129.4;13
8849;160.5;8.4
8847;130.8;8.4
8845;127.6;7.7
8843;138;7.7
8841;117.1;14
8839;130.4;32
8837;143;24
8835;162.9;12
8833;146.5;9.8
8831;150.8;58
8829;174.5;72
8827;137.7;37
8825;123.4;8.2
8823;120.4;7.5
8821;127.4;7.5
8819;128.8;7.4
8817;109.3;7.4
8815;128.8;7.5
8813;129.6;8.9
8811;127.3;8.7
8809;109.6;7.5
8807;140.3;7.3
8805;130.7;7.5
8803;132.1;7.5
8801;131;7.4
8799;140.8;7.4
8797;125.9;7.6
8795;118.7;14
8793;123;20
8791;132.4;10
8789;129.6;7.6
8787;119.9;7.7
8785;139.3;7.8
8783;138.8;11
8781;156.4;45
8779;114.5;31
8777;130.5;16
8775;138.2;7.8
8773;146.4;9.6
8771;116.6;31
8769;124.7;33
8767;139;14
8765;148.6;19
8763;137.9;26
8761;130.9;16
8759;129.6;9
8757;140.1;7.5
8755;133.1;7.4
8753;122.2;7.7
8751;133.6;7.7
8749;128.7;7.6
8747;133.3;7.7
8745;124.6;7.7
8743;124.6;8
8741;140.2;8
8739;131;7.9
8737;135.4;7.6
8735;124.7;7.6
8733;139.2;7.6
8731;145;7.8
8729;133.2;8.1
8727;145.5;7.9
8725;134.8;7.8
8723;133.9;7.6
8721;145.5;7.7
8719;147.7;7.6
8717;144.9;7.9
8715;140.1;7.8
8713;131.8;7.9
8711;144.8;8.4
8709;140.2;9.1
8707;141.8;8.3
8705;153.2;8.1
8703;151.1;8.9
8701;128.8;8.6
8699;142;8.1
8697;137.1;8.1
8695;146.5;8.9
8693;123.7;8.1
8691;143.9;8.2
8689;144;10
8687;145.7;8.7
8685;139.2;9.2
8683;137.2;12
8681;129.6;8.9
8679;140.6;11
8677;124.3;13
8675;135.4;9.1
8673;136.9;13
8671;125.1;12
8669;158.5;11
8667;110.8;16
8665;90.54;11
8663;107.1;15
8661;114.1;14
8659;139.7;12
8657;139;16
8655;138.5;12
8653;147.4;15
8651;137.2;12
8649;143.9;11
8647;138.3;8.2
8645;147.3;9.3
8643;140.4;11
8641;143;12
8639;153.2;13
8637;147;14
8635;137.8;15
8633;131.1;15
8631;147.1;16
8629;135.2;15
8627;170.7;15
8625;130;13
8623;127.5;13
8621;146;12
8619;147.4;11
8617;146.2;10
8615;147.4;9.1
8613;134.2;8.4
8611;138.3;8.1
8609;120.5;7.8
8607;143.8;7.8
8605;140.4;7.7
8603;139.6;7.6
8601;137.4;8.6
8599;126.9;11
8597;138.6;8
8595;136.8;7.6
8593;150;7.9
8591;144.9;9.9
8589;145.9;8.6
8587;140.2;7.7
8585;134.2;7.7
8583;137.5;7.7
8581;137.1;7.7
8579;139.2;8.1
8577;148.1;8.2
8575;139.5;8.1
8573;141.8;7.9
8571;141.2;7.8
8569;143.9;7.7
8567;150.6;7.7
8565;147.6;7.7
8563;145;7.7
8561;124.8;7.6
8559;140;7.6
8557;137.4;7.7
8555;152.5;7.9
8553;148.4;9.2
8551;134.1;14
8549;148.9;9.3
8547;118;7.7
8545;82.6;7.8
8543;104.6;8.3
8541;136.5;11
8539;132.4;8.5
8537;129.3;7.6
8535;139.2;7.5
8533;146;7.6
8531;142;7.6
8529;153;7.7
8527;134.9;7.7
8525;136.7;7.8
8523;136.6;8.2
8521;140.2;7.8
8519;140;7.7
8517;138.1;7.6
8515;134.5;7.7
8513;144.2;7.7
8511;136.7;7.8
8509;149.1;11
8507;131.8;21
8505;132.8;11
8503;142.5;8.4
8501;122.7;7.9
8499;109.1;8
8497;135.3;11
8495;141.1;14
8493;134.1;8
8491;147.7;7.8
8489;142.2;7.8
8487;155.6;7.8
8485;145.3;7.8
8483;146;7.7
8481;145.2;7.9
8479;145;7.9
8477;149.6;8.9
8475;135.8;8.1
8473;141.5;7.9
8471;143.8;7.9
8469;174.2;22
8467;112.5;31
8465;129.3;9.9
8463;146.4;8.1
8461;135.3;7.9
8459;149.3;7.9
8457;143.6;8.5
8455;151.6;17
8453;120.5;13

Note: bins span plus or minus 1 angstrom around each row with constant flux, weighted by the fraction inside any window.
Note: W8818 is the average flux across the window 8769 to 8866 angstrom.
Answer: 131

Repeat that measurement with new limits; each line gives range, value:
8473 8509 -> 139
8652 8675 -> 128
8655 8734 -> 136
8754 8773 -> 134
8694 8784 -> 137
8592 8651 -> 141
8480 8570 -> 137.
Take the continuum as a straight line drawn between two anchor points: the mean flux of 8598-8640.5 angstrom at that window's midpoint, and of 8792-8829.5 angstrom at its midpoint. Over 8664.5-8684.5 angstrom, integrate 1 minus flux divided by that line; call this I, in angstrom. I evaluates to 1.0 angstrom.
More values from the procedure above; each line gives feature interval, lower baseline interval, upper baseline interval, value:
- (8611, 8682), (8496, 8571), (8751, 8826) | -1.86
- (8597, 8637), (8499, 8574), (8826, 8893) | -1.21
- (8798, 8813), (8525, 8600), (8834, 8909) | 0.18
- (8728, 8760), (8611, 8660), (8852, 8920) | 1.01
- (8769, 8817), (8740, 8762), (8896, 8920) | 0.82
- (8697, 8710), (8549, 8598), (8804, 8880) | -0.62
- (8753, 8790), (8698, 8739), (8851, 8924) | 0.66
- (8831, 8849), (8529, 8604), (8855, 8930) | -1.26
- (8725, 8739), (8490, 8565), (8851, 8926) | -0.58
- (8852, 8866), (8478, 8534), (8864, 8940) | 1.04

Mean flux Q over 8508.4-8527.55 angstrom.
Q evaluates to 139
